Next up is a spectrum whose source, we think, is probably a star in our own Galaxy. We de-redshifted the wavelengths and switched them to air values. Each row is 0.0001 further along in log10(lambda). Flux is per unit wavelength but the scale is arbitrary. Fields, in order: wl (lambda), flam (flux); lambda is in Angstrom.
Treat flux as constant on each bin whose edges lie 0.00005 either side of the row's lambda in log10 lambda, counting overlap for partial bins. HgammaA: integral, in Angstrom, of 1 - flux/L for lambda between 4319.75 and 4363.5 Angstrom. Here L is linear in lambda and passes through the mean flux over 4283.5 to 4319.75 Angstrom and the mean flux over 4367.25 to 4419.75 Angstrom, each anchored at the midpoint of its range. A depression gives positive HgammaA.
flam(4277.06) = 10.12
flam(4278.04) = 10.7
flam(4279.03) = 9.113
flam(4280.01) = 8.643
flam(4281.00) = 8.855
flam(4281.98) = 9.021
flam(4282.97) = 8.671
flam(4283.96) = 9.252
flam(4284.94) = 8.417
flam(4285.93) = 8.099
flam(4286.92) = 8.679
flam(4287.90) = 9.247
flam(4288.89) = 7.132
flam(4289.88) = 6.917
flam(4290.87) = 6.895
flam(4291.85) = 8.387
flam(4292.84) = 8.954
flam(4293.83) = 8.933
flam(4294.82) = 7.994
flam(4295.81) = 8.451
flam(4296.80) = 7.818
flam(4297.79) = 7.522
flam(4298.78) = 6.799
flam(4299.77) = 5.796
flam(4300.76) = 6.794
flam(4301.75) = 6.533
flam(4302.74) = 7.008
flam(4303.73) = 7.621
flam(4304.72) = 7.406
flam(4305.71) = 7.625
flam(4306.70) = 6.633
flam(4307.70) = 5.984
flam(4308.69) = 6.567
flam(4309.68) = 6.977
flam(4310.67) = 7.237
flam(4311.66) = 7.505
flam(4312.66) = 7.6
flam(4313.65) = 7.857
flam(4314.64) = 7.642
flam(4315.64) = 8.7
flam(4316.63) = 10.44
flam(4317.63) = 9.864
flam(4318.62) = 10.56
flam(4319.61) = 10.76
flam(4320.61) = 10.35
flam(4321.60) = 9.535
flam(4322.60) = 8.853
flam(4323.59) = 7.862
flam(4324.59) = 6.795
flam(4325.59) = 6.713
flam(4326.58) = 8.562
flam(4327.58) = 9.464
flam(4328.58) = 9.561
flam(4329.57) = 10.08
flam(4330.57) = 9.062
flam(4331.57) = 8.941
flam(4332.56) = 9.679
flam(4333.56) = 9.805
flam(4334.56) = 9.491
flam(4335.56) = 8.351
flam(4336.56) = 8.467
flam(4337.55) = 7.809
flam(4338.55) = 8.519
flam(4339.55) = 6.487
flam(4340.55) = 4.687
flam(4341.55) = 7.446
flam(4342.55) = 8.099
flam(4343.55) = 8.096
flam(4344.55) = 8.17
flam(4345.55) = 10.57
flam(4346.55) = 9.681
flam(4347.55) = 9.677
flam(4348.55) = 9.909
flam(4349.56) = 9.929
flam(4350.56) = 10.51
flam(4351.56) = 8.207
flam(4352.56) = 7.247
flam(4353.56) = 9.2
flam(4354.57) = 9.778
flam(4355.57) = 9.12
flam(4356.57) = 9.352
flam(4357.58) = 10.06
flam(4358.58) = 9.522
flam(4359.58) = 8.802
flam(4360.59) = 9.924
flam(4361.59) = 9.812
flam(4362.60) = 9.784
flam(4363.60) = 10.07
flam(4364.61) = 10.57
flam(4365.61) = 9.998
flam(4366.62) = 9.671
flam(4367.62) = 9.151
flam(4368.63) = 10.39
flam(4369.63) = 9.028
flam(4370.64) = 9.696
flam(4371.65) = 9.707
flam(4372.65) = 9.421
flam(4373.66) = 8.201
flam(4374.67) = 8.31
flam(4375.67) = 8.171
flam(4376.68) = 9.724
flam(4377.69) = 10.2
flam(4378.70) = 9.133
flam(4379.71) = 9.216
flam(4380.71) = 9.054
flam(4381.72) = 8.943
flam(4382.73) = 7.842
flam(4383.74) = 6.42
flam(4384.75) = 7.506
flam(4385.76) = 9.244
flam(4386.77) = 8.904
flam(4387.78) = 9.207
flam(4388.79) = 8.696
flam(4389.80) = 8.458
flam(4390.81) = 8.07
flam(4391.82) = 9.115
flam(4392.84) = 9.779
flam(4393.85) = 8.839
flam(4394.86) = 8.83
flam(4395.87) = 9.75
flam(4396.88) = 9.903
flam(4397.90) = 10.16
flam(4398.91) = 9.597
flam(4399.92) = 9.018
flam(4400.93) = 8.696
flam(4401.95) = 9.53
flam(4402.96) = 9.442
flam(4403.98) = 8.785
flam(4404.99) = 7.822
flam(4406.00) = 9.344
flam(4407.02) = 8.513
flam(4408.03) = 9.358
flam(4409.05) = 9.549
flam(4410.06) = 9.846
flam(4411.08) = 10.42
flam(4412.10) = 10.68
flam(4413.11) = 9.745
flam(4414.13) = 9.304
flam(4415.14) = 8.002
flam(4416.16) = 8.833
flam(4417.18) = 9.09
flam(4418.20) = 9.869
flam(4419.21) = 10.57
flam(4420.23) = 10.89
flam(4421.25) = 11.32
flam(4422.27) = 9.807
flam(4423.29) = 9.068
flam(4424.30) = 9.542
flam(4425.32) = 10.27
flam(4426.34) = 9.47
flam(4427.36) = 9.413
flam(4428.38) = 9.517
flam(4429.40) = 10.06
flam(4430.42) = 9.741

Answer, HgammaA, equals -2.49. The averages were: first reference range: 7.88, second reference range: 9.14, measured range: 8.91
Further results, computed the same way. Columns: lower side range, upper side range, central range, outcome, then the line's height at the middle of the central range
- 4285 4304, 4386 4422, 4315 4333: -2.4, 8.13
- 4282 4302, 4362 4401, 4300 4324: 0.4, 8.18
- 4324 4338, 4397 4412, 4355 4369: -1.1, 9.01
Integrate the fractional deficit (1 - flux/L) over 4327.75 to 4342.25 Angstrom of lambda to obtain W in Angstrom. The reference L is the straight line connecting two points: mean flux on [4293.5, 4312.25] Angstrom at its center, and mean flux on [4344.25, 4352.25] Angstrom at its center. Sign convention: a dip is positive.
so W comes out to 0.6 Angstrom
